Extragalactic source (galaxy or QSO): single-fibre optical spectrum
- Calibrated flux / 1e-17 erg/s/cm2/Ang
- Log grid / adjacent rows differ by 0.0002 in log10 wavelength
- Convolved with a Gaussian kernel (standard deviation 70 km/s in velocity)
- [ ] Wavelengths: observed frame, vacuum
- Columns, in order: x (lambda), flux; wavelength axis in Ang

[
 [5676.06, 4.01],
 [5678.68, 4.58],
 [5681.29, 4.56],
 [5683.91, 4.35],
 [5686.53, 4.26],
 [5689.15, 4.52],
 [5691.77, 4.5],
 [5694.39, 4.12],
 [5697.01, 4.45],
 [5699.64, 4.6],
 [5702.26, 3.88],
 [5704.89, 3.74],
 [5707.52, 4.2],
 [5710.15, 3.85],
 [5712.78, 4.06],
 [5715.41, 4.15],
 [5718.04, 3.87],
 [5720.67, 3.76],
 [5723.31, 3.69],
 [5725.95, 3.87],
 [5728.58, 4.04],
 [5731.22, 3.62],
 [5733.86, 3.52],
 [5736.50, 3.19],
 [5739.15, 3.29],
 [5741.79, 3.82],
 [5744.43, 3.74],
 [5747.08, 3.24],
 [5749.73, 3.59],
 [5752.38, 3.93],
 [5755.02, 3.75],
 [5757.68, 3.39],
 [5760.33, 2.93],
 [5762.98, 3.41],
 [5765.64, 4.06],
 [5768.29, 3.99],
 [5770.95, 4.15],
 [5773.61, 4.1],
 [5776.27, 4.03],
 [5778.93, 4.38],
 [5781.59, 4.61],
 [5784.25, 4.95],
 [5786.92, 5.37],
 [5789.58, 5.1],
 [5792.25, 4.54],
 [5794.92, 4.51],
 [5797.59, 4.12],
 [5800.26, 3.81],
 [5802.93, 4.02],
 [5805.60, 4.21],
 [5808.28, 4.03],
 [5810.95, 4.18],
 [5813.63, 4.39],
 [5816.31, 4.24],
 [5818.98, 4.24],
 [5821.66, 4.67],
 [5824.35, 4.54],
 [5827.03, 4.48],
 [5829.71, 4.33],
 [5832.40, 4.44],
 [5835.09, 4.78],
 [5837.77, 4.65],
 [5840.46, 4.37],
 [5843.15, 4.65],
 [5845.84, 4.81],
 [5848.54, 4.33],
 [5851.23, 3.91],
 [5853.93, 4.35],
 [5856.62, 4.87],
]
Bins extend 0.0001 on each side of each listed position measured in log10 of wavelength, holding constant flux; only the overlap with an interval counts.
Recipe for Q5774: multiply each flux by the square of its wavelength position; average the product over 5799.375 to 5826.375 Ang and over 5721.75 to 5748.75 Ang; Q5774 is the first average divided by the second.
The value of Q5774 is 1.21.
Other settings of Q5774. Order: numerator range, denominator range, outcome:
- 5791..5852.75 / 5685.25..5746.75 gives 1.15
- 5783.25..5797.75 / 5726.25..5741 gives 1.38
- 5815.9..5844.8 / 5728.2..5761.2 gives 1.31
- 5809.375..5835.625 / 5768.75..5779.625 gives 1.09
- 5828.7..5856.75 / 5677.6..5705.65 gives 1.09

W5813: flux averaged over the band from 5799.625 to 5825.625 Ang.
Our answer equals 4.24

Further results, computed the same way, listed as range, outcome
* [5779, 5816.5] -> 4.44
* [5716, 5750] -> 3.65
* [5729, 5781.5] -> 3.72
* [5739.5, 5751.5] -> 3.58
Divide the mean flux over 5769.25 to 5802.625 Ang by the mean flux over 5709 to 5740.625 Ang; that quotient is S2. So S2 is 1.2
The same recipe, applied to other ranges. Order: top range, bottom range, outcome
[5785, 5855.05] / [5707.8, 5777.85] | 1.18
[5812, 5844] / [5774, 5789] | 0.96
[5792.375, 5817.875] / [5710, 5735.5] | 1.09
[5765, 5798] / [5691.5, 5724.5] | 1.10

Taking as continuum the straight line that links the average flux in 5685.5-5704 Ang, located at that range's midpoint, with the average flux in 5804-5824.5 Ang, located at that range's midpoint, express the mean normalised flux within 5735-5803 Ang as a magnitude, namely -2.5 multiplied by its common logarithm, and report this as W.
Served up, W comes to 0.08 mag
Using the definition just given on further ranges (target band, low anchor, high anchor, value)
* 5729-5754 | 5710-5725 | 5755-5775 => 0.07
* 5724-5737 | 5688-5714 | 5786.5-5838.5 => 0.16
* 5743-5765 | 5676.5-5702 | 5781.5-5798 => 0.30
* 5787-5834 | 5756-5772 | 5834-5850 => -0.04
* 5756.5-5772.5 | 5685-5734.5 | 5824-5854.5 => 0.16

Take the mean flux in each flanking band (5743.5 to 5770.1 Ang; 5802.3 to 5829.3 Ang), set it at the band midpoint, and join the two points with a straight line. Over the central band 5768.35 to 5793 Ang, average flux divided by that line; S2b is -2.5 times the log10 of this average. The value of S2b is -0.17 mag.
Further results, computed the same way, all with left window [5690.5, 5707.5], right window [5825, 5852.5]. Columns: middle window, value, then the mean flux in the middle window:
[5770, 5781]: 0.041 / 4.2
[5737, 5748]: 0.220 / 3.51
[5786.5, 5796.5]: -0.101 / 4.82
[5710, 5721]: 0.074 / 3.97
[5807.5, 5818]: 0.051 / 4.22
